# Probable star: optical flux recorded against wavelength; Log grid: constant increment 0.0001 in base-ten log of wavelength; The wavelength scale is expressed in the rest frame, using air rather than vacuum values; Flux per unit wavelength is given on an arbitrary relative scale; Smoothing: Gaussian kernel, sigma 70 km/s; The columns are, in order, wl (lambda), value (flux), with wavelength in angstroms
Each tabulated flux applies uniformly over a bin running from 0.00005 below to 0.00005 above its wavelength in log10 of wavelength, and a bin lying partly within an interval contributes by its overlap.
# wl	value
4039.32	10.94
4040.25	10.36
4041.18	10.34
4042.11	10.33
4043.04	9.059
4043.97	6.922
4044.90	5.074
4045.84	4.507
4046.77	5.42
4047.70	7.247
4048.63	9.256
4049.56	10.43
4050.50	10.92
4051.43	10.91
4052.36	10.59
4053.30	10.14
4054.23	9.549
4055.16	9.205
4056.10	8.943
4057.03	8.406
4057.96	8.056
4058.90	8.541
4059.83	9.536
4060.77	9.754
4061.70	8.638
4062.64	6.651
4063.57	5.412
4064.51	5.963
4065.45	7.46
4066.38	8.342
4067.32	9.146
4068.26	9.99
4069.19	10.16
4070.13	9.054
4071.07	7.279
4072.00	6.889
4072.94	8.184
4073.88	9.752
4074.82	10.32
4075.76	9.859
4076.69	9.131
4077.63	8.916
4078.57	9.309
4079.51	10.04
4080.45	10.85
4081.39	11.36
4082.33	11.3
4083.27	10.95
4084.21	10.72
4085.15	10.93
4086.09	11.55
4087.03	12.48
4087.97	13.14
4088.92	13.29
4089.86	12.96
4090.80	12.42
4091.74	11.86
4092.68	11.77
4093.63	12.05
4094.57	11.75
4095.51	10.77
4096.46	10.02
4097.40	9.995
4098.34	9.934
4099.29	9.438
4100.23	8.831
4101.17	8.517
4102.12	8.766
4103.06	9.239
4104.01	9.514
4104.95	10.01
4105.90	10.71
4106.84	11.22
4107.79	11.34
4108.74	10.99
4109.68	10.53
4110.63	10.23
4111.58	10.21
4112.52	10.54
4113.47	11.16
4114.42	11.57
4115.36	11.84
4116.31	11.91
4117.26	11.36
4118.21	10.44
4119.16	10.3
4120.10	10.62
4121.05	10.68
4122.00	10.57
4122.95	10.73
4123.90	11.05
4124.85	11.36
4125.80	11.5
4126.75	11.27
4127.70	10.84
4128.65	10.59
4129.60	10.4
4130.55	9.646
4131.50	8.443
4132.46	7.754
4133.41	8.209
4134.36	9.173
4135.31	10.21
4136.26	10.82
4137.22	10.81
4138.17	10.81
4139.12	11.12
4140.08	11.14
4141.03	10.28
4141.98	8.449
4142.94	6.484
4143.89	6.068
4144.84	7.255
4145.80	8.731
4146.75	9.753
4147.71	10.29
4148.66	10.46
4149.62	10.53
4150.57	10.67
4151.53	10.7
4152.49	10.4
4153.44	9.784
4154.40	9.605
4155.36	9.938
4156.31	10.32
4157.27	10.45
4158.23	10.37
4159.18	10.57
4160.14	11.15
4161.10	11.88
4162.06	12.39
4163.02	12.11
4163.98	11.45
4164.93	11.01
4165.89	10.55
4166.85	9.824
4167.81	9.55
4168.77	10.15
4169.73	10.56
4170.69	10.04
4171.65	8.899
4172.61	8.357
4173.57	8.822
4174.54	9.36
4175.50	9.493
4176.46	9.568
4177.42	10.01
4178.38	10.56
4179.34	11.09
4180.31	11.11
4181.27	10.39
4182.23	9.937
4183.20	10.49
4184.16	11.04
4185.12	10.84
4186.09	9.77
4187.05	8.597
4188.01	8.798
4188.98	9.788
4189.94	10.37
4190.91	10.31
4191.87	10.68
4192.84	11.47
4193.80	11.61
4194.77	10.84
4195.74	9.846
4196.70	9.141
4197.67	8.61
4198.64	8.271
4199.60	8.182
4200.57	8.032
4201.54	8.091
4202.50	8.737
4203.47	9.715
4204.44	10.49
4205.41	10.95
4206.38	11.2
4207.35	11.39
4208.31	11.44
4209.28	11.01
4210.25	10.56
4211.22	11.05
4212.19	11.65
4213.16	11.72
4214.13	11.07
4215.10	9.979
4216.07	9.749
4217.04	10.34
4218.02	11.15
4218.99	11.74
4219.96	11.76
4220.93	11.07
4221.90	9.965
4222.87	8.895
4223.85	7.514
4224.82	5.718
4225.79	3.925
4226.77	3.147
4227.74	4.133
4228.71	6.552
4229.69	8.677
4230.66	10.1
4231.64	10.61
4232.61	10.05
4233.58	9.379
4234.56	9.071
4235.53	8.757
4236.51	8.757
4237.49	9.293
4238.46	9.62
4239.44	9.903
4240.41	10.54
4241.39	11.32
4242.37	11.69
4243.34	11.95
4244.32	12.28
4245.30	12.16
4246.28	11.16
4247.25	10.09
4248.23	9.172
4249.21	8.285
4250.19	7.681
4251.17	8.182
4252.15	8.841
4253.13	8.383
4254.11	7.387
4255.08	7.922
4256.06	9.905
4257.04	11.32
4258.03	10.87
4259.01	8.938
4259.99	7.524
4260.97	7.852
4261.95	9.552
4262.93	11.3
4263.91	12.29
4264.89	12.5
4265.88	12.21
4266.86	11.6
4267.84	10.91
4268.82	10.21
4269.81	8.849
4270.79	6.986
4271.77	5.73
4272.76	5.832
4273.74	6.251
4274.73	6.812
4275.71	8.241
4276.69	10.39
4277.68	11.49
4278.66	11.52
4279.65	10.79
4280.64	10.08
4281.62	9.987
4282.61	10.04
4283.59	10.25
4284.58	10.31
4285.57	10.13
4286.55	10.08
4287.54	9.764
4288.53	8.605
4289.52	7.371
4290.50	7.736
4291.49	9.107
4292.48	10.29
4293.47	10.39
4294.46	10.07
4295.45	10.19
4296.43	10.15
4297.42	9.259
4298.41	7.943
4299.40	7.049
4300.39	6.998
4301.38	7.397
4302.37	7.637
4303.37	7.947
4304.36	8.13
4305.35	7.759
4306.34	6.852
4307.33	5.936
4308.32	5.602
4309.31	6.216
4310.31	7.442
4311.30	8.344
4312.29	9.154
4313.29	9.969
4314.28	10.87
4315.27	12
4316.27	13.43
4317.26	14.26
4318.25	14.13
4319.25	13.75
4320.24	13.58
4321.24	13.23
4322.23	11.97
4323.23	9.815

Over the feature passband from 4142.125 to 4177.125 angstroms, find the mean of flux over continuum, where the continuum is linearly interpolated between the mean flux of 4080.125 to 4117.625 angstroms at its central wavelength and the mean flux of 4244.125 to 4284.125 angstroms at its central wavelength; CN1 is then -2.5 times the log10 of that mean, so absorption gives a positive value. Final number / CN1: 0.05 mag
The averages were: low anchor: 10.9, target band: 9.92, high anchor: 9.54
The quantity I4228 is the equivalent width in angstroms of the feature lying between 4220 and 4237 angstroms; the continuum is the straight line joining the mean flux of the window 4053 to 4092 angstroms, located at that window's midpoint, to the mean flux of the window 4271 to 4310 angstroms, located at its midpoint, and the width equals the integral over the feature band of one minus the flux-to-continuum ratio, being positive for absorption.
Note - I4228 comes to 1.51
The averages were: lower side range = 9.67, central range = 8.12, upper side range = 8.6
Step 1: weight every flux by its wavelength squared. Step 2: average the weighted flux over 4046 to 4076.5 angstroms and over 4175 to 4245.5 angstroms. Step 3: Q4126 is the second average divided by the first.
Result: 1.2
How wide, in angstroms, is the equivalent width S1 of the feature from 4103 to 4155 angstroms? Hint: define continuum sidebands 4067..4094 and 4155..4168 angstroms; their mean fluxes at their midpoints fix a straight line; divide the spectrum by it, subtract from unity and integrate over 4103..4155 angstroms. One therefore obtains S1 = 2.6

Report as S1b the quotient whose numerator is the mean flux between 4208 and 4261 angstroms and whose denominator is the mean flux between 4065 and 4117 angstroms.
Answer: 0.9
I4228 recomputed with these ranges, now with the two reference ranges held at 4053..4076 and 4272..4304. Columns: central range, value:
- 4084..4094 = -4.1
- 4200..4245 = -3.9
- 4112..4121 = -2.5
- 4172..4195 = -3.4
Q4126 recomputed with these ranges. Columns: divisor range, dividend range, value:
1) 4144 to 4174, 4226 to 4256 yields 0.93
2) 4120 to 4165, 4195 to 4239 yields 0.95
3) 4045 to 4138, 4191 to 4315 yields 1.01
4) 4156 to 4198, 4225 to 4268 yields 0.95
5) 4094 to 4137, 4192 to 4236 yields 0.96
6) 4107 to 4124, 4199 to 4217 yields 0.99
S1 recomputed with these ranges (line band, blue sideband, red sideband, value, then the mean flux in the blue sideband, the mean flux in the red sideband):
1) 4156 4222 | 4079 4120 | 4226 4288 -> -1.7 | 10.9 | 9.43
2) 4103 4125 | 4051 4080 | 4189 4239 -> -4.1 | 8.84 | 9.54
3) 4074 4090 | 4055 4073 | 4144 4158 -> -4.4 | 8.27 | 9.83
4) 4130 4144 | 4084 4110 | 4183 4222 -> 1.7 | 10.9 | 10.3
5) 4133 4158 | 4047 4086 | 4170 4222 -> 0.2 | 9.22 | 10.2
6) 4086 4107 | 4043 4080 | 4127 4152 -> -4.3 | 8.57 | 9.62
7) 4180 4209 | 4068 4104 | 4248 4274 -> -1.2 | 10.4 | 9.15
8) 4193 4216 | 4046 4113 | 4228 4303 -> -1.5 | 9.8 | 9.43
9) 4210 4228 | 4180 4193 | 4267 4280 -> 0.8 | 10.2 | 8.83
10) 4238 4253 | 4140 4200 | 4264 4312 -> -1.4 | 9.98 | 8.89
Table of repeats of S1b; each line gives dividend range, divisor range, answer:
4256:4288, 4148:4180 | 0.94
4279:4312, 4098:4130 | 0.82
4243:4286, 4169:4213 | 0.96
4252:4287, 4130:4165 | 0.96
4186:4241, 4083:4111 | 0.88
